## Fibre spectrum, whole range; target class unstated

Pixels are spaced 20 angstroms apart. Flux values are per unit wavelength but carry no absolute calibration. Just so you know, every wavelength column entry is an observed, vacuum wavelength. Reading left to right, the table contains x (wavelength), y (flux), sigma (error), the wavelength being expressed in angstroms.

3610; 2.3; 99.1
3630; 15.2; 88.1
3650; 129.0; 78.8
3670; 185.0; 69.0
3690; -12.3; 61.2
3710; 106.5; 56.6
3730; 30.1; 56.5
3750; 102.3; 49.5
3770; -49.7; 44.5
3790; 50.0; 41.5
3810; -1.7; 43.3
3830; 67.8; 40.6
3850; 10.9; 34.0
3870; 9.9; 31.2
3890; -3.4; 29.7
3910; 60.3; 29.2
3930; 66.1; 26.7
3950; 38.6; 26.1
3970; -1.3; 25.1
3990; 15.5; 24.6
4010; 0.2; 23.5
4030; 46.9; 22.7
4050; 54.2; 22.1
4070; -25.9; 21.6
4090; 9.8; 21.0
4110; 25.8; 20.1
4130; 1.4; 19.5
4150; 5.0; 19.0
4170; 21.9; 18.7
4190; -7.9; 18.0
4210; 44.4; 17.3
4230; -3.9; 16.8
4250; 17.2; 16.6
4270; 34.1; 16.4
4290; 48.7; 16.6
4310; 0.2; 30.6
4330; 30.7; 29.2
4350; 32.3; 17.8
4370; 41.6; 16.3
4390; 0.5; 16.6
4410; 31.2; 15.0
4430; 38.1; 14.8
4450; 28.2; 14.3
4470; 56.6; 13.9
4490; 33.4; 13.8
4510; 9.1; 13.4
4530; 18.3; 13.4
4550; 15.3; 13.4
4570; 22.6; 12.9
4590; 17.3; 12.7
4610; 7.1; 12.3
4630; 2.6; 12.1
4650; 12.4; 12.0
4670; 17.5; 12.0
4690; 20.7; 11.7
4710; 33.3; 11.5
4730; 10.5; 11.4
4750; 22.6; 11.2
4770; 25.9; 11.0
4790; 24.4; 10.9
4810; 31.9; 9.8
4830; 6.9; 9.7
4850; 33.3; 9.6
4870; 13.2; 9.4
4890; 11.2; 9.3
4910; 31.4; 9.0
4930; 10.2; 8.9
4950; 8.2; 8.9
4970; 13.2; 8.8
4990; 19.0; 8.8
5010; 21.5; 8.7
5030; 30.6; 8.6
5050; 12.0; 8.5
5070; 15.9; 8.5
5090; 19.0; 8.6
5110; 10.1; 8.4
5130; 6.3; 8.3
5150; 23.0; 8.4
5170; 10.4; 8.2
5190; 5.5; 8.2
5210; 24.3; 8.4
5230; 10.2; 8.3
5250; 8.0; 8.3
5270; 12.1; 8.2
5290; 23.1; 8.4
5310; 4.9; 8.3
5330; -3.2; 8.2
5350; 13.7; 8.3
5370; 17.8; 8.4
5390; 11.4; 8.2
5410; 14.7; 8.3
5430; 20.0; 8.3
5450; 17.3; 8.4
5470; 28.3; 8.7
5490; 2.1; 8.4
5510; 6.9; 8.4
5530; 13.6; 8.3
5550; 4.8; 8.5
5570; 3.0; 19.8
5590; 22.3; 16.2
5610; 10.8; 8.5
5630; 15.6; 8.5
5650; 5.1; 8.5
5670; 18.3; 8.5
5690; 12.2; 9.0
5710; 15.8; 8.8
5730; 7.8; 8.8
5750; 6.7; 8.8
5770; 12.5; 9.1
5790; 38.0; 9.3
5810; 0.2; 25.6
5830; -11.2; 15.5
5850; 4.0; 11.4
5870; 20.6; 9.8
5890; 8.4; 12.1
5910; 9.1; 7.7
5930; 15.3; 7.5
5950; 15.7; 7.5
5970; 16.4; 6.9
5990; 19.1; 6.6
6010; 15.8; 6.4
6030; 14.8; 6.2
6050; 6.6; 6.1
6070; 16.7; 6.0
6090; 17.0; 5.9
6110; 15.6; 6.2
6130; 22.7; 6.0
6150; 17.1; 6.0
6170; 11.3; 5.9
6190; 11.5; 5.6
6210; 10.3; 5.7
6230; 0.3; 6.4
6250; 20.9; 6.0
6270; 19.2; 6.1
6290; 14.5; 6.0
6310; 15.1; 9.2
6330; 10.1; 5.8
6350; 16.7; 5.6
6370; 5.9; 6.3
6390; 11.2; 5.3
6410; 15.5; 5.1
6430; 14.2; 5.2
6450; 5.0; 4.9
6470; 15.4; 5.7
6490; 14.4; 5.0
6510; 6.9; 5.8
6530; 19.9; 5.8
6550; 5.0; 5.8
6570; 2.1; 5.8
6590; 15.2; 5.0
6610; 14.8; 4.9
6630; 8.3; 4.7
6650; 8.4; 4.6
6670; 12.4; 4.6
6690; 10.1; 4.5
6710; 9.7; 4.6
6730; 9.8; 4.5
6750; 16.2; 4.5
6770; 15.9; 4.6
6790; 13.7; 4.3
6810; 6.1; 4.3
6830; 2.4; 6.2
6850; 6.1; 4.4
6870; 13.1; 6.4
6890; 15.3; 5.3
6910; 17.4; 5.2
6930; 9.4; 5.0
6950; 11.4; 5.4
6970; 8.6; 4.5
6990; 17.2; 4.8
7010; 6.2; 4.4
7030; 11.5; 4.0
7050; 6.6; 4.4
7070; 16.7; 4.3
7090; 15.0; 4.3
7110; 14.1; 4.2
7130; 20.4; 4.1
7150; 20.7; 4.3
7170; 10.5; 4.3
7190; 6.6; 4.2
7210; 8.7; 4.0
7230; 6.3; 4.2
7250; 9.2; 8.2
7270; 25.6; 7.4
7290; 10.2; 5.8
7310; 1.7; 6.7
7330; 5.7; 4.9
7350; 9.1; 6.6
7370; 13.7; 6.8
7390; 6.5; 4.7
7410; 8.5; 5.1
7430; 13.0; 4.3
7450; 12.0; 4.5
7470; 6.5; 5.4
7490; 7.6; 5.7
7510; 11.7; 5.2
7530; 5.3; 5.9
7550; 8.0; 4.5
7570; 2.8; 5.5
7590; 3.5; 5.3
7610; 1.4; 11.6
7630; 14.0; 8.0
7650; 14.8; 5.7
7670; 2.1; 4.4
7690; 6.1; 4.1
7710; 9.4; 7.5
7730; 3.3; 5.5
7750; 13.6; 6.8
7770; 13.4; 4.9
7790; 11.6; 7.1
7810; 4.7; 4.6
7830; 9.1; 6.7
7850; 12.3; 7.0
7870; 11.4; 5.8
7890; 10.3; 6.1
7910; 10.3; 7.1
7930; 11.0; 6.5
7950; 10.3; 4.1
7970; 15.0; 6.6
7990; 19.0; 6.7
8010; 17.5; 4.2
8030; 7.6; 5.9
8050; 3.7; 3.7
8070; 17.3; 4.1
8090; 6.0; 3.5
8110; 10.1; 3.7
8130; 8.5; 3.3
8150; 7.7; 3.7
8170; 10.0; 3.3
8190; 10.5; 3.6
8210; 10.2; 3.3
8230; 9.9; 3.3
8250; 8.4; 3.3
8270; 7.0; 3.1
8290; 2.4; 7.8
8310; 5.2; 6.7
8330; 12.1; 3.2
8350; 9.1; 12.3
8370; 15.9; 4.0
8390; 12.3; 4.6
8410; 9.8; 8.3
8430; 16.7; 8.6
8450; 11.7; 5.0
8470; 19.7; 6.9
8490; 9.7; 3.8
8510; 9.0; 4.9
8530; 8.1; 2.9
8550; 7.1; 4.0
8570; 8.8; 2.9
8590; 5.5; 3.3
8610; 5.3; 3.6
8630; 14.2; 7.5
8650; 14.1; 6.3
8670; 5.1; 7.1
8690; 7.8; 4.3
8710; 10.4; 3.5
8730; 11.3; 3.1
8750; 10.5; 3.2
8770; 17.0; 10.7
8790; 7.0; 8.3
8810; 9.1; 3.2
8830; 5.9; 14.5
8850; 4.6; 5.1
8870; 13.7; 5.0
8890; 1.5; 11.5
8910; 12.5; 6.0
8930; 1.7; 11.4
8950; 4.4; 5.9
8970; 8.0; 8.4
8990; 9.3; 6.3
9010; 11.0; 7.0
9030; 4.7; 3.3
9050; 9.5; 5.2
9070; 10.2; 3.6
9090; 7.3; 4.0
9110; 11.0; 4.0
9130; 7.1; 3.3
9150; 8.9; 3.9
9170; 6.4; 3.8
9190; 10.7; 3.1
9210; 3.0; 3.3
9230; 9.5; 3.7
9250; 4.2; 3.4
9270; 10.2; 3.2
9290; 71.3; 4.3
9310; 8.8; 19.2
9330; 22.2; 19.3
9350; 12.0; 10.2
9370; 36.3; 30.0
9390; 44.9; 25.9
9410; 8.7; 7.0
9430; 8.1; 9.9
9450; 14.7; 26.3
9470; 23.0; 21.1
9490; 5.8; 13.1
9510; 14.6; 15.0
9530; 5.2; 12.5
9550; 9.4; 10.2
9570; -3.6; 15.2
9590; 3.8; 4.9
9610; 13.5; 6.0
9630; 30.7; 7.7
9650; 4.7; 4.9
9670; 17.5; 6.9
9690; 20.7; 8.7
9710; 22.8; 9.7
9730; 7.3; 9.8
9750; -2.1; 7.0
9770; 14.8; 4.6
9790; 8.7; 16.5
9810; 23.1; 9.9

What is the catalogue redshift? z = 1.49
